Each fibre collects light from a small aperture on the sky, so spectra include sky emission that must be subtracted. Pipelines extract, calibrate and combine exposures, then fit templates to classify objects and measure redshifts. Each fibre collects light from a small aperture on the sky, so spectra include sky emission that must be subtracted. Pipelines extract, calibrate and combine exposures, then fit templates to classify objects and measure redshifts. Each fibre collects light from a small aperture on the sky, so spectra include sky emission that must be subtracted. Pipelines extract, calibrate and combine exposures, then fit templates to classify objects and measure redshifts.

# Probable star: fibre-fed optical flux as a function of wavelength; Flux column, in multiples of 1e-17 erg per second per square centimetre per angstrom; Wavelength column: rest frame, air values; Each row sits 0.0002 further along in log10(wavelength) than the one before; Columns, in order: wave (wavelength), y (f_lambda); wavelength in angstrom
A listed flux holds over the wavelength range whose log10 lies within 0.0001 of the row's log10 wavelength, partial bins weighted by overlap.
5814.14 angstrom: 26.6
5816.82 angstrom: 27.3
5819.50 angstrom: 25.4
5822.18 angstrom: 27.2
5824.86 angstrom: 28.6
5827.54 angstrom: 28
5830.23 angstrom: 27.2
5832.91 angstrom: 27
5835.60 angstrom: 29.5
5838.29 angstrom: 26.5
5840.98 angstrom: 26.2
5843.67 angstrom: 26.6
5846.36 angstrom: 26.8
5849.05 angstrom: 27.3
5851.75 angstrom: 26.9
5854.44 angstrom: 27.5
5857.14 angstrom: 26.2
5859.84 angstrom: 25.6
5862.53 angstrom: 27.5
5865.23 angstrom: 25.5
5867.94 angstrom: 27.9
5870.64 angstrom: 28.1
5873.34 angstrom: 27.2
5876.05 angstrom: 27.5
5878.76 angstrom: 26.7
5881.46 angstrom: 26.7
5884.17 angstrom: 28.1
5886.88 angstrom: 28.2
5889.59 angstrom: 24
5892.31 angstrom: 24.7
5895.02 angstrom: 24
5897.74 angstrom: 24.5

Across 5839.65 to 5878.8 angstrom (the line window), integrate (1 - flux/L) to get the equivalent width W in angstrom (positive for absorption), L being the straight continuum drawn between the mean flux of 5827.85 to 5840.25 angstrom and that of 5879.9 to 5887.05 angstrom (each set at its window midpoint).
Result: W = 0.9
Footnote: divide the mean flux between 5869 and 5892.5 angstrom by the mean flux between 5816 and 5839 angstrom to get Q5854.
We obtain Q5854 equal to 0.98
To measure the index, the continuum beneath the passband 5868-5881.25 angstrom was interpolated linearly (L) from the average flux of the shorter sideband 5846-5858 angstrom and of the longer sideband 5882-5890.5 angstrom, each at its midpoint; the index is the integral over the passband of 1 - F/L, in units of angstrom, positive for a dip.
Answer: -0.21 angstrom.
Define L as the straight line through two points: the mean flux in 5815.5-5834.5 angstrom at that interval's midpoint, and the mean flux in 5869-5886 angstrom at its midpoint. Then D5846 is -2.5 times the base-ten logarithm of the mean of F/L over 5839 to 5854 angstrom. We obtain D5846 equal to 0.021 mag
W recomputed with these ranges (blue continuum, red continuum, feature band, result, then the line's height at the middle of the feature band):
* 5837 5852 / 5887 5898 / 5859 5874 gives -0.7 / 25.8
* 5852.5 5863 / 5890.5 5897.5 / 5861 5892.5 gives -1.8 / 25.4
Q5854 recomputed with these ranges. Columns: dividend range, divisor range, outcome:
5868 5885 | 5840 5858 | 1.02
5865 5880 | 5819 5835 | 0.99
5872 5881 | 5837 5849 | 1.02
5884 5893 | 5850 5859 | 0.97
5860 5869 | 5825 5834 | 0.97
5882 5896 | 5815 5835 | 0.95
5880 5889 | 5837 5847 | 1.03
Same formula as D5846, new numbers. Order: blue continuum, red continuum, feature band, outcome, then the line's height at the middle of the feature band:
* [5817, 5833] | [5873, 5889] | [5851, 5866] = 0.03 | 27.3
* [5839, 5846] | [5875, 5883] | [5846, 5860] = -0.01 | 26.6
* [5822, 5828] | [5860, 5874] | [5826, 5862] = 0.02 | 27.6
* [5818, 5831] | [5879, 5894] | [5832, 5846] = 0.00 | 27.1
